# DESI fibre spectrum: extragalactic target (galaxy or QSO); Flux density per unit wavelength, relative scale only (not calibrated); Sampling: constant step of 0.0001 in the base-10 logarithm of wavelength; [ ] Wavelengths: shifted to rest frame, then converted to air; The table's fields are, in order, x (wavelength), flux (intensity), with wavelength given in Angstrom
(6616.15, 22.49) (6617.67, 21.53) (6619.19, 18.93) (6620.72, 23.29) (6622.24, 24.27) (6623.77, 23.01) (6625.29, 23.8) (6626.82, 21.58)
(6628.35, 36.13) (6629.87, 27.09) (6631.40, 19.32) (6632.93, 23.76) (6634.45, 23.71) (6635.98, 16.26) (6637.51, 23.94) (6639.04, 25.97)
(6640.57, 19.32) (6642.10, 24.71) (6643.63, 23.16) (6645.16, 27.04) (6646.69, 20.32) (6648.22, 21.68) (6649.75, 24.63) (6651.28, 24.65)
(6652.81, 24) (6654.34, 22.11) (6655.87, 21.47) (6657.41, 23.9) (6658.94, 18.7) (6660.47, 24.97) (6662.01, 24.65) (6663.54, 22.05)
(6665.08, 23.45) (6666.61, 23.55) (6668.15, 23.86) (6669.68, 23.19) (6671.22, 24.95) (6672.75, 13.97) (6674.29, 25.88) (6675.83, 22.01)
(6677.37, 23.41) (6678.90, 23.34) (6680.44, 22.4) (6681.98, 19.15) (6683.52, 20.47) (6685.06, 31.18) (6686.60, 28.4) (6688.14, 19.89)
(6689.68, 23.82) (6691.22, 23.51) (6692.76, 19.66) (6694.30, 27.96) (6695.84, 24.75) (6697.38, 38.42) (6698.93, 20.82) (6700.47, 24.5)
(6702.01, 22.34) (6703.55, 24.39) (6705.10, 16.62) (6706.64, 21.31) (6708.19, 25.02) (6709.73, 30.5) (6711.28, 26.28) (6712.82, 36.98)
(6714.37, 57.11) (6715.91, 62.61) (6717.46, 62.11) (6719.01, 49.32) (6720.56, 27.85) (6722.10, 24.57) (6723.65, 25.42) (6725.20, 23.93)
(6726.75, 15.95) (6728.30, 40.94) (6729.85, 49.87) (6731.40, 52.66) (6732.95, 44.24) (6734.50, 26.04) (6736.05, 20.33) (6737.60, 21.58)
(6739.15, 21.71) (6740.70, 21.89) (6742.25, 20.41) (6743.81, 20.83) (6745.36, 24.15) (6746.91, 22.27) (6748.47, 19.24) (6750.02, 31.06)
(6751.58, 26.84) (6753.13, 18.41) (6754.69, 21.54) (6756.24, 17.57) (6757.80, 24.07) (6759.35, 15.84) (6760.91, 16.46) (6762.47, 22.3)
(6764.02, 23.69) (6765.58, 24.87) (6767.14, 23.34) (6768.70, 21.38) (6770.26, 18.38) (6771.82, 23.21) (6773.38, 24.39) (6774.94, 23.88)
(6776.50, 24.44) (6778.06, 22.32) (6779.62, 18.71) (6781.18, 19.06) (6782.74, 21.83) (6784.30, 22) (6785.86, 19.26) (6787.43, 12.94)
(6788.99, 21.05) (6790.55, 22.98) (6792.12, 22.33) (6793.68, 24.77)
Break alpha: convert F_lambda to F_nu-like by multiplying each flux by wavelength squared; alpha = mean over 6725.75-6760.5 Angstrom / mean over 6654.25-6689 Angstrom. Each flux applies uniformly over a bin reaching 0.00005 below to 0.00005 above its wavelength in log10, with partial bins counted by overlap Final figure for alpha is 1.2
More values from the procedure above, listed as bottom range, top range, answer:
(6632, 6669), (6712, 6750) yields 1.47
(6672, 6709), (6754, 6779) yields 0.95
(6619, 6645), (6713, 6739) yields 1.63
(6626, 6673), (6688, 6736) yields 1.40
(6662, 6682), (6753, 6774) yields 0.96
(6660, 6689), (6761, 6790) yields 0.95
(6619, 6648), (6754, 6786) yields 0.95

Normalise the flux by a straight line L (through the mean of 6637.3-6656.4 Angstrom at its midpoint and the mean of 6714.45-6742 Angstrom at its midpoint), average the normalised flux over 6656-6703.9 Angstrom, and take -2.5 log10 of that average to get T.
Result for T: 0.19 mag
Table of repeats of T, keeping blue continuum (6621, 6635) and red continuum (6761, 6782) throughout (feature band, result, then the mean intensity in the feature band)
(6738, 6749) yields 0.053 mag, 21.6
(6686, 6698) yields -0.092 mag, 25.6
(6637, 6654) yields 0.039 mag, 23.5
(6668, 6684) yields 0.087 mag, 22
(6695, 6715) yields -0.207 mag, 28.2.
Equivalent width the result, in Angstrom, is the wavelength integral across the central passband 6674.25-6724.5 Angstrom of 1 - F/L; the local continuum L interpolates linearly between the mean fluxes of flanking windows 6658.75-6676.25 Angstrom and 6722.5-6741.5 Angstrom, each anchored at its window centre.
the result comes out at -4.2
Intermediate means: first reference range 22.7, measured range 28.9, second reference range 30.3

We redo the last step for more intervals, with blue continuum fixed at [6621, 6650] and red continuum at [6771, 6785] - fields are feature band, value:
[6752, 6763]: 1.36 Angstrom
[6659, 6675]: 0.33 Angstrom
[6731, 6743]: -2.78 Angstrom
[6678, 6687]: -0.31 Angstrom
